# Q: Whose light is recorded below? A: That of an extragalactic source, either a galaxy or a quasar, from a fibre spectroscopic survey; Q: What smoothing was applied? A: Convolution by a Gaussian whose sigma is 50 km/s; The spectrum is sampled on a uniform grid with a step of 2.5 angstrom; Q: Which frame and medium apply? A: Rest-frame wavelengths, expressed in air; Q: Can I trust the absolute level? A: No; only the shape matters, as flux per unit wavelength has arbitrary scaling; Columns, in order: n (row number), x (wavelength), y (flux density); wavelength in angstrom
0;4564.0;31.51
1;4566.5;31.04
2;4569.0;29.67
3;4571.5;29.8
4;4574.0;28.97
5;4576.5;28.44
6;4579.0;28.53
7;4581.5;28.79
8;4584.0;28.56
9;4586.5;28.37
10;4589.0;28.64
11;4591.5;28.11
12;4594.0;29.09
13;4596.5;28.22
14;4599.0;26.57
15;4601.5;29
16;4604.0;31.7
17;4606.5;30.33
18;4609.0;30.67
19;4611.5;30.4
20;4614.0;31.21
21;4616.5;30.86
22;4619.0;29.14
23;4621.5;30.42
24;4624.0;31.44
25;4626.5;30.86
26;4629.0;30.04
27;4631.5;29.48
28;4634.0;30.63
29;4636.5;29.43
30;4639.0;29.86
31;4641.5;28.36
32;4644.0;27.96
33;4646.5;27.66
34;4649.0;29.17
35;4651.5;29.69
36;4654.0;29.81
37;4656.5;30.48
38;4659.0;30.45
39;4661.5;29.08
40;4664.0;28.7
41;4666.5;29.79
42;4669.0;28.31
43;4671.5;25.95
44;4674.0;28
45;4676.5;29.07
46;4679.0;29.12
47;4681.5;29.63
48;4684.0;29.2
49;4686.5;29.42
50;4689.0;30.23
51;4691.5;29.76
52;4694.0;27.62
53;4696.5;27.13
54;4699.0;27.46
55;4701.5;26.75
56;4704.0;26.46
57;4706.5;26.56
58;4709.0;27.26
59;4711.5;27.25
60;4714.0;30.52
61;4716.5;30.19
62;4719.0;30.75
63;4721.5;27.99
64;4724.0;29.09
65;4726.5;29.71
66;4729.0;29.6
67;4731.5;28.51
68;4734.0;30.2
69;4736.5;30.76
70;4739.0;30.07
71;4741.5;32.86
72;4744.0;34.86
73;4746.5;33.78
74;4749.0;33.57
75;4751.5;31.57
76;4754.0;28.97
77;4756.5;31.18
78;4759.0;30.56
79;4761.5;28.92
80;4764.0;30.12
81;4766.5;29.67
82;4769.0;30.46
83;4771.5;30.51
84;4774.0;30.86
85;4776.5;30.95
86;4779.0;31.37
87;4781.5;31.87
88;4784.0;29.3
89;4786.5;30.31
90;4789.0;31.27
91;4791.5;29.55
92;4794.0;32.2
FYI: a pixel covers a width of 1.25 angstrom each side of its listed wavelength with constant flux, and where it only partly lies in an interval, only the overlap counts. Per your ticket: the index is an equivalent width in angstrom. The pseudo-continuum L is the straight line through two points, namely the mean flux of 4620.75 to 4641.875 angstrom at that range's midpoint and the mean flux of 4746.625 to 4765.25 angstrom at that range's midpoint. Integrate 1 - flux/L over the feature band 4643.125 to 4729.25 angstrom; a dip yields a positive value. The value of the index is 4.9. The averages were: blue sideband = 30.1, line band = 28.7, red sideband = 30.9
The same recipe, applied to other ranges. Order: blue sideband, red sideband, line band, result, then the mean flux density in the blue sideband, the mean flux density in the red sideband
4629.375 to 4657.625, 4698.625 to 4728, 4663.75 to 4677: 0.3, 29.3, 28.4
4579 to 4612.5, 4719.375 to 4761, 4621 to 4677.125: 0.7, 29.1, 30.8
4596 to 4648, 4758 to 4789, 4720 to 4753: -0.7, 29.7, 30.4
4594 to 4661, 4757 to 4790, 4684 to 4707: 1.6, 29.7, 30.5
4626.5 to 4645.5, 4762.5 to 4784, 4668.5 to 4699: 1.3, 29.5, 30.6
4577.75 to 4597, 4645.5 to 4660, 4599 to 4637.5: -1.6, 28.6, 29.6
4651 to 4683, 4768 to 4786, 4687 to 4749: 0.8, 29.1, 30.7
